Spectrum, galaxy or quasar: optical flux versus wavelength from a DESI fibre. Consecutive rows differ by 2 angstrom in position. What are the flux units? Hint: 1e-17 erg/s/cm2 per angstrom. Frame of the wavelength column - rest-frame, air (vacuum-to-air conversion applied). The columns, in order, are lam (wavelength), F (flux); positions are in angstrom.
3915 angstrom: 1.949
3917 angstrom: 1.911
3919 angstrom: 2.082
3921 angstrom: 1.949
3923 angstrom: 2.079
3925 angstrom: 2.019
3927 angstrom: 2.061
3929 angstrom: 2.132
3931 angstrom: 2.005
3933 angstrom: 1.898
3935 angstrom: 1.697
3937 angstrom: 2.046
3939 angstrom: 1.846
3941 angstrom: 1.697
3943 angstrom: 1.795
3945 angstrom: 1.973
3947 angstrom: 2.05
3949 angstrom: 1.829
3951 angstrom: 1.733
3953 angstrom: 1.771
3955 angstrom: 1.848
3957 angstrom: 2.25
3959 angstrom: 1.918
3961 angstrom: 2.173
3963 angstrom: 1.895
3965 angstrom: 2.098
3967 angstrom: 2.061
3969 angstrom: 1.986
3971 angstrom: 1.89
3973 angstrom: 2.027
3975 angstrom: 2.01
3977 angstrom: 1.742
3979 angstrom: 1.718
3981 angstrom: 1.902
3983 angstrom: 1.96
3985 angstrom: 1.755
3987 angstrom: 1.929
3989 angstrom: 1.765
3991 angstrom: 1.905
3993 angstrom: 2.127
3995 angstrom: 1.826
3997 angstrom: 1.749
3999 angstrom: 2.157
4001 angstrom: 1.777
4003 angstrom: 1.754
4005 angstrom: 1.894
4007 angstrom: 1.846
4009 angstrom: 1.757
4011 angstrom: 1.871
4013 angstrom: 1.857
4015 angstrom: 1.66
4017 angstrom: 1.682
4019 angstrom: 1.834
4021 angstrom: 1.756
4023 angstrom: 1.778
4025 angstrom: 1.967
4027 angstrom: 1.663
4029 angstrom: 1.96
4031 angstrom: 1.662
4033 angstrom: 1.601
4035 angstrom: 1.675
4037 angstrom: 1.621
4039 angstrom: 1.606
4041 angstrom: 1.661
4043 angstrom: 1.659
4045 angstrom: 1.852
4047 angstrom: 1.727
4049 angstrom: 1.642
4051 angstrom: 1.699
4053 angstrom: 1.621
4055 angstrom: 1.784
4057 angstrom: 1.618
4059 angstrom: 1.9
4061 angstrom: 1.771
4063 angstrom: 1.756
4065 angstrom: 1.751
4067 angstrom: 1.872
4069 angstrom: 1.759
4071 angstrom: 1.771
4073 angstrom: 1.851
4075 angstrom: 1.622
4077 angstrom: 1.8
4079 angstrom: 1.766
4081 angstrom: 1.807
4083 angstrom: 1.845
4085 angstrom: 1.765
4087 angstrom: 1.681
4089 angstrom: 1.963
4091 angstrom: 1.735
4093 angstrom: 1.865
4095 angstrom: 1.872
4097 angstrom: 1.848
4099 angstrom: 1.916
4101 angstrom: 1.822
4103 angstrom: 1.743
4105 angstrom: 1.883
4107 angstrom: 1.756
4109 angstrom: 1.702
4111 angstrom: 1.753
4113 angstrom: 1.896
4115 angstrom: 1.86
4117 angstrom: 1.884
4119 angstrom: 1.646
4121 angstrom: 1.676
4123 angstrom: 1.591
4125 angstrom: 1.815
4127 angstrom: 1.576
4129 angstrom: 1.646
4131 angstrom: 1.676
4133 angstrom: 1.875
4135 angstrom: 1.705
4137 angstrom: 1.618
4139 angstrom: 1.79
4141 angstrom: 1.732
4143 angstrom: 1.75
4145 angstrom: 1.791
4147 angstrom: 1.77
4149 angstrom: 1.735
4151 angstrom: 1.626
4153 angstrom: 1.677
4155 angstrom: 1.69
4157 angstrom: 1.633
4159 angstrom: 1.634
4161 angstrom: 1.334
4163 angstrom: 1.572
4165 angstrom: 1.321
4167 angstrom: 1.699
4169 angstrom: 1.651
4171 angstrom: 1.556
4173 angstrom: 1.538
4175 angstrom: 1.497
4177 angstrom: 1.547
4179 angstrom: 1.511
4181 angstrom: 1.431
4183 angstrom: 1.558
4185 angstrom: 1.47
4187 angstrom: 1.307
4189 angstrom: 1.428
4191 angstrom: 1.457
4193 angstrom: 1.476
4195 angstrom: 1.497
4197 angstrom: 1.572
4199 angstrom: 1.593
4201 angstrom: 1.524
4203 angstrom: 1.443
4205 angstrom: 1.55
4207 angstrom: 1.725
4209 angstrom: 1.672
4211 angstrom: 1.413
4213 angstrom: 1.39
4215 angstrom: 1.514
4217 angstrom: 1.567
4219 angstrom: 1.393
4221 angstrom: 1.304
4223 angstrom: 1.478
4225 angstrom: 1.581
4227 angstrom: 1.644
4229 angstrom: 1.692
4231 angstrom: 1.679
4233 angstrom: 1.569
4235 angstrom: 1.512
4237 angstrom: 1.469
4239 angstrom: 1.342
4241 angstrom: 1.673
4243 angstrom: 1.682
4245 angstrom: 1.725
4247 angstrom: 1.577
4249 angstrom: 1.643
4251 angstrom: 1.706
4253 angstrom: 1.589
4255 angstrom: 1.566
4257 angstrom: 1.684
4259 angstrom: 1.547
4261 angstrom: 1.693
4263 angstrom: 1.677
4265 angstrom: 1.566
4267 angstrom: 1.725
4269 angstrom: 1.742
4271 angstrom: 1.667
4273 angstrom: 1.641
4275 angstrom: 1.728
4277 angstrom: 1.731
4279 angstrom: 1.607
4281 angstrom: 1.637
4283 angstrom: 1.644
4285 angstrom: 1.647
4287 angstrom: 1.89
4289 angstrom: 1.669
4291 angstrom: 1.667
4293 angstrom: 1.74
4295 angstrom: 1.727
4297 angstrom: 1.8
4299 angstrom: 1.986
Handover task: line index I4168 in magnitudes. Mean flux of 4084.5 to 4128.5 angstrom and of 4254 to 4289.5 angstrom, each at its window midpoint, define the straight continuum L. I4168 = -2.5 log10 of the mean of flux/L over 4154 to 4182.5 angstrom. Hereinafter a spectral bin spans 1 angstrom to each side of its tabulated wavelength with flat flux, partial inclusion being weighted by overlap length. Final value 0.130 mag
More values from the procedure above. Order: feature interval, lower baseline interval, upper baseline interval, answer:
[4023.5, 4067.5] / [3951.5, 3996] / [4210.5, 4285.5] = 0.07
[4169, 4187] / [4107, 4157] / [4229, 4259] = 0.11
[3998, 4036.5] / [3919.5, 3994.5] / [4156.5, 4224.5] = 0.02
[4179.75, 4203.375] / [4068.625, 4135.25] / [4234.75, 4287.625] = 0.15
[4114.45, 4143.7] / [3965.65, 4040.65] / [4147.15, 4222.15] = -0.06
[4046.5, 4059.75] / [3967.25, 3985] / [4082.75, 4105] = 0.09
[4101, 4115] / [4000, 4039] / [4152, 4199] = -0.11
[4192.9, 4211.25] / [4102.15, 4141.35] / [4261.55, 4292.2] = 0.10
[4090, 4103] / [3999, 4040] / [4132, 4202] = -0.10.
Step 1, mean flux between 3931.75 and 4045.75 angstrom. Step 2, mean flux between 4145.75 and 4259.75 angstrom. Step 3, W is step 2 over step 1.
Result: 0.84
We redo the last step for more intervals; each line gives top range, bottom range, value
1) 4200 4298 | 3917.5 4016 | 0.84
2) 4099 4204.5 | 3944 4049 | 0.89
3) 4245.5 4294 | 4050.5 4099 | 0.93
